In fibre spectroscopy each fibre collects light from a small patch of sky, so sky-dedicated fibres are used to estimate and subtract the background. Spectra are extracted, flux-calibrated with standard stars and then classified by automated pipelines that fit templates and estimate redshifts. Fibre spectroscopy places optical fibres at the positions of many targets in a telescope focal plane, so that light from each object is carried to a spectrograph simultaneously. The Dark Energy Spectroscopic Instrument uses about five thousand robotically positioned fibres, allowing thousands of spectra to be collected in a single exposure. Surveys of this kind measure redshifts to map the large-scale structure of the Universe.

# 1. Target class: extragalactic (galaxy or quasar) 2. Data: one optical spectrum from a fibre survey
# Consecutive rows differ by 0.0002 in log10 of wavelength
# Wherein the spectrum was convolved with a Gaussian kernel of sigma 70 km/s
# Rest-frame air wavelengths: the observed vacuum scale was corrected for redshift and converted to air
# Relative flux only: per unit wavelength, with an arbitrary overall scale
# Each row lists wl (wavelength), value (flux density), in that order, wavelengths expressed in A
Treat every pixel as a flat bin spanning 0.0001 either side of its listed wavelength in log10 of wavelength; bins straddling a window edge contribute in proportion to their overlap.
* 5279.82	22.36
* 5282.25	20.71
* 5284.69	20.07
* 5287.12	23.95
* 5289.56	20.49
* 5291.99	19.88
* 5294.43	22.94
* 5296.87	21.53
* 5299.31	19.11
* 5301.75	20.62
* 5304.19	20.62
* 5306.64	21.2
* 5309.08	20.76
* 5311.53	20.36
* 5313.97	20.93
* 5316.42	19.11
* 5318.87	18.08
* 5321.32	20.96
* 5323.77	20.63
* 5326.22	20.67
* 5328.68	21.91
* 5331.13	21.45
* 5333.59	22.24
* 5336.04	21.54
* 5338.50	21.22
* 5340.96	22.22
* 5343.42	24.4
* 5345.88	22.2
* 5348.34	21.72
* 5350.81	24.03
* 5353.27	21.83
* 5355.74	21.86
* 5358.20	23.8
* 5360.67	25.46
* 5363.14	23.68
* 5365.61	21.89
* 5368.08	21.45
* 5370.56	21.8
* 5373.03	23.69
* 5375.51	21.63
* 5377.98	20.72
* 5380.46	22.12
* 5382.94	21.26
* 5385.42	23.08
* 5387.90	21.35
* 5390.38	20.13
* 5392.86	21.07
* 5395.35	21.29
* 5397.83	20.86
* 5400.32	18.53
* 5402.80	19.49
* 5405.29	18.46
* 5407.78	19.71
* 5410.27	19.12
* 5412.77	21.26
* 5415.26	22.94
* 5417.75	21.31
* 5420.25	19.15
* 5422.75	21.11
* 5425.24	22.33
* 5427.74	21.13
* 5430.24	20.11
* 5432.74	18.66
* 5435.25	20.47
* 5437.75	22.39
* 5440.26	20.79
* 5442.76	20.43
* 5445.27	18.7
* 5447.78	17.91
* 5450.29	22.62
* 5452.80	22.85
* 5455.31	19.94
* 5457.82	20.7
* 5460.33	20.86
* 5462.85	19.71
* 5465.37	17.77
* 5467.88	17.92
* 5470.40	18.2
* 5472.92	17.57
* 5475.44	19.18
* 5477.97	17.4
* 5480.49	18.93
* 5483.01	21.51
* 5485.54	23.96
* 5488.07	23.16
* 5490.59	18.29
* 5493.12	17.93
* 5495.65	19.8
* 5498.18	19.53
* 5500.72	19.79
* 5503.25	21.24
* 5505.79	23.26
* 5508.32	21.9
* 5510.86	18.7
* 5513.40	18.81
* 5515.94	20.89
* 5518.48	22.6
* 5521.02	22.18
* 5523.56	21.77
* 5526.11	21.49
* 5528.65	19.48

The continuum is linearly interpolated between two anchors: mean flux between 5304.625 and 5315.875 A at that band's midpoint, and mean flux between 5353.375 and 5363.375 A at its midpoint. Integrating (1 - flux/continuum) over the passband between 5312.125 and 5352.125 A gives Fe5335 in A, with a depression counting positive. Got 1.0 A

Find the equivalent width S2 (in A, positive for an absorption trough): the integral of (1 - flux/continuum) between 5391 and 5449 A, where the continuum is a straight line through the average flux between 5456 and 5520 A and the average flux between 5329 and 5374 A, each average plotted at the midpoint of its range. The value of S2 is 2.6 A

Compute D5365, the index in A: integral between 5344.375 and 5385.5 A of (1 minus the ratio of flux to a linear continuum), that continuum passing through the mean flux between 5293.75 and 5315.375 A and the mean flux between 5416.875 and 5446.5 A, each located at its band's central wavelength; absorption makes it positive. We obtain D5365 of -3.6 A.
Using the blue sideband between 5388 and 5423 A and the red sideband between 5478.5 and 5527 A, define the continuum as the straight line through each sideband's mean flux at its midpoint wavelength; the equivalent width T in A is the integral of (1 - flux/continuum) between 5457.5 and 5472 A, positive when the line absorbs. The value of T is 1.1 A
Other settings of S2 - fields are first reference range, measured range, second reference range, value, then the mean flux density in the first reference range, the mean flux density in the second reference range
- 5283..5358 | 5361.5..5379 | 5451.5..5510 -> -1.1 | 21.3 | 20.1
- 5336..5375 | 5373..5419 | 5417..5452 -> 1.5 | 22.7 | 20.5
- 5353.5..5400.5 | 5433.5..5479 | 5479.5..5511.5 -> 2.9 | 21.9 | 20.7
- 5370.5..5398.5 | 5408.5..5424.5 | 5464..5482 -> -0.4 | 21.6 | 18.2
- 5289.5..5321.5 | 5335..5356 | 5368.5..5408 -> -1.7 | 20.5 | 21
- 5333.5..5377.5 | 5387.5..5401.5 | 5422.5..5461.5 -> 0.8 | 22.6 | 20.7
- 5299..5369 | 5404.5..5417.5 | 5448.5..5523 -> 0.3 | 21.6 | 20.2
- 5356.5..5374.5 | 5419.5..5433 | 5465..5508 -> 0.5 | 23.1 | 19.8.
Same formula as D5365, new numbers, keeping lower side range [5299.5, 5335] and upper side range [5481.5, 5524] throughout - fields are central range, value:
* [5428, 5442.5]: 0.19 A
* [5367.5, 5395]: -1.24 A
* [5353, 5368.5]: -1.72 A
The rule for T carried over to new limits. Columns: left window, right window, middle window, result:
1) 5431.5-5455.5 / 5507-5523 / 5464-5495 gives 2.06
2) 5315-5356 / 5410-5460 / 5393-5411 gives 1.08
